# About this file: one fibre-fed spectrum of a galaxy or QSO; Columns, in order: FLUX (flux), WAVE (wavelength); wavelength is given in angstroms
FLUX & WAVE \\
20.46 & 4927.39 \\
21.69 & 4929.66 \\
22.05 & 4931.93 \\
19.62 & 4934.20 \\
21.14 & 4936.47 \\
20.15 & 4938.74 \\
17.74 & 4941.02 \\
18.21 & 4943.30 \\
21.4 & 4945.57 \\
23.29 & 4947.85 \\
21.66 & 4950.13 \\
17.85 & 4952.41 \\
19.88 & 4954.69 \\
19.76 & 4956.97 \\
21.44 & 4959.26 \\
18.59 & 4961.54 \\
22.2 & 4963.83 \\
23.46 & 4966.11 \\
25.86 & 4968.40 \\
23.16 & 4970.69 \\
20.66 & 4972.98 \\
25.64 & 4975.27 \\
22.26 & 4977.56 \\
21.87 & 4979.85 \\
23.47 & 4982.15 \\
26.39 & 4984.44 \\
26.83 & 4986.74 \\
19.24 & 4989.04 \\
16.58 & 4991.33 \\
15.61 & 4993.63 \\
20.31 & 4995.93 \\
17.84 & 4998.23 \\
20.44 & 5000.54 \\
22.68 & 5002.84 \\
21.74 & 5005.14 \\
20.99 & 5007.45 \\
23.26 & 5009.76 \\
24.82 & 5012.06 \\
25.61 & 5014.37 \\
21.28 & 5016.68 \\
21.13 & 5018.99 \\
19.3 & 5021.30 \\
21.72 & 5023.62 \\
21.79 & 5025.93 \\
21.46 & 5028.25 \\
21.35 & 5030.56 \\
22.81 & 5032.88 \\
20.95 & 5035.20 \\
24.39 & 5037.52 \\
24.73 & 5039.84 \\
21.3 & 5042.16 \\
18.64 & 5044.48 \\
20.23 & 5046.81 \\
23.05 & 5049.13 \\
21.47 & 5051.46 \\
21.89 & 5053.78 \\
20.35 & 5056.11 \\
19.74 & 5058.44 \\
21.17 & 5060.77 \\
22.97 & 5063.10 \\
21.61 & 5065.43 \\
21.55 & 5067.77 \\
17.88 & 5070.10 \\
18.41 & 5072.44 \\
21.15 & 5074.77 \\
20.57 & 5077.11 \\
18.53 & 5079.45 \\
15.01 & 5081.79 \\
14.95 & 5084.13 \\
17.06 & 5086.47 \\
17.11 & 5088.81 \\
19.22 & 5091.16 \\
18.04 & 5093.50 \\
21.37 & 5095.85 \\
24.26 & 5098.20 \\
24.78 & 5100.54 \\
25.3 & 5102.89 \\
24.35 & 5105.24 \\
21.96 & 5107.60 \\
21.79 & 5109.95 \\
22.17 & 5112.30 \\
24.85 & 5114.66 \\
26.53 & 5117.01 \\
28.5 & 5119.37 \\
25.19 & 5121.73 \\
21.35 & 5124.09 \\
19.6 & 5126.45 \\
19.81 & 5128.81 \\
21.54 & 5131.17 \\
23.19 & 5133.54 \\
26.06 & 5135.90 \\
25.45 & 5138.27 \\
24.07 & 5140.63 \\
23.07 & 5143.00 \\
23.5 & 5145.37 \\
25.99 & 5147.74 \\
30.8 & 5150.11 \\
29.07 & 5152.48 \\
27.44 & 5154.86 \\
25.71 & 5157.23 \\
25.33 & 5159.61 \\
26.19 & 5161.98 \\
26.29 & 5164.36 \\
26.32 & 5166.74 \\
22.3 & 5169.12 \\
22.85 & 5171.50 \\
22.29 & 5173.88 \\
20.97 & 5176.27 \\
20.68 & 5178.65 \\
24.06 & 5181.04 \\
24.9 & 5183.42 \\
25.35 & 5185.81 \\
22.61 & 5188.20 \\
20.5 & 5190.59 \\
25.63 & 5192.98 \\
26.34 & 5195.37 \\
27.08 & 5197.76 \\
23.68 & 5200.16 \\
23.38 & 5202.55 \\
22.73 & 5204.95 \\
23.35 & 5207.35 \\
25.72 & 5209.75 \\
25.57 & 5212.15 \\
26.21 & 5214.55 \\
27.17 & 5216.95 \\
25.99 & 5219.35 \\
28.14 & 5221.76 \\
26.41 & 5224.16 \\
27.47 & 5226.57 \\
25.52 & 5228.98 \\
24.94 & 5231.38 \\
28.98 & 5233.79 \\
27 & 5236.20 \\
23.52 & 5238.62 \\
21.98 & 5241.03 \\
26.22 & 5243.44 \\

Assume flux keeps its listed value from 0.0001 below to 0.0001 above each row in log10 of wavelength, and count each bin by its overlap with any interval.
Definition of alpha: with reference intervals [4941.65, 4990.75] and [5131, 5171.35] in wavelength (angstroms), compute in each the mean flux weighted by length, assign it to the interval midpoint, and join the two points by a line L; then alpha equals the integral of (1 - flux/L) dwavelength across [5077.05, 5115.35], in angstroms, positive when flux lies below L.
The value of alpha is 6.0 angstroms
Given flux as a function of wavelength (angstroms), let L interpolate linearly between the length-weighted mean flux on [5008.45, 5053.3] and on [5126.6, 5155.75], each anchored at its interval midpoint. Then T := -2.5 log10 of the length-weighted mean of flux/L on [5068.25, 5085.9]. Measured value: 0.26 mag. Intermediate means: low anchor 22.1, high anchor 24.8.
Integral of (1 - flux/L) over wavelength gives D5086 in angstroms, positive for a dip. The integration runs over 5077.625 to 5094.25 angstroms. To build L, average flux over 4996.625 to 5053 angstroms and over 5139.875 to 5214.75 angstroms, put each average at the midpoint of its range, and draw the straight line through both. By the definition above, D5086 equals 4.13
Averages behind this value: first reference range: 21.8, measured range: 17.2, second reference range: 24.7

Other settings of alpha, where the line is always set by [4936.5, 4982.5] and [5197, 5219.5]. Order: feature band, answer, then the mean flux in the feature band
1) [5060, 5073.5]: 1.4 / 20.6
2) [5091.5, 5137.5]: 1.0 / 23.1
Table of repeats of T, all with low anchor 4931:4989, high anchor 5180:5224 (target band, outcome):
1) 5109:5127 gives 0.00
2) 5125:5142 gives 0.06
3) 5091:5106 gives 0.04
